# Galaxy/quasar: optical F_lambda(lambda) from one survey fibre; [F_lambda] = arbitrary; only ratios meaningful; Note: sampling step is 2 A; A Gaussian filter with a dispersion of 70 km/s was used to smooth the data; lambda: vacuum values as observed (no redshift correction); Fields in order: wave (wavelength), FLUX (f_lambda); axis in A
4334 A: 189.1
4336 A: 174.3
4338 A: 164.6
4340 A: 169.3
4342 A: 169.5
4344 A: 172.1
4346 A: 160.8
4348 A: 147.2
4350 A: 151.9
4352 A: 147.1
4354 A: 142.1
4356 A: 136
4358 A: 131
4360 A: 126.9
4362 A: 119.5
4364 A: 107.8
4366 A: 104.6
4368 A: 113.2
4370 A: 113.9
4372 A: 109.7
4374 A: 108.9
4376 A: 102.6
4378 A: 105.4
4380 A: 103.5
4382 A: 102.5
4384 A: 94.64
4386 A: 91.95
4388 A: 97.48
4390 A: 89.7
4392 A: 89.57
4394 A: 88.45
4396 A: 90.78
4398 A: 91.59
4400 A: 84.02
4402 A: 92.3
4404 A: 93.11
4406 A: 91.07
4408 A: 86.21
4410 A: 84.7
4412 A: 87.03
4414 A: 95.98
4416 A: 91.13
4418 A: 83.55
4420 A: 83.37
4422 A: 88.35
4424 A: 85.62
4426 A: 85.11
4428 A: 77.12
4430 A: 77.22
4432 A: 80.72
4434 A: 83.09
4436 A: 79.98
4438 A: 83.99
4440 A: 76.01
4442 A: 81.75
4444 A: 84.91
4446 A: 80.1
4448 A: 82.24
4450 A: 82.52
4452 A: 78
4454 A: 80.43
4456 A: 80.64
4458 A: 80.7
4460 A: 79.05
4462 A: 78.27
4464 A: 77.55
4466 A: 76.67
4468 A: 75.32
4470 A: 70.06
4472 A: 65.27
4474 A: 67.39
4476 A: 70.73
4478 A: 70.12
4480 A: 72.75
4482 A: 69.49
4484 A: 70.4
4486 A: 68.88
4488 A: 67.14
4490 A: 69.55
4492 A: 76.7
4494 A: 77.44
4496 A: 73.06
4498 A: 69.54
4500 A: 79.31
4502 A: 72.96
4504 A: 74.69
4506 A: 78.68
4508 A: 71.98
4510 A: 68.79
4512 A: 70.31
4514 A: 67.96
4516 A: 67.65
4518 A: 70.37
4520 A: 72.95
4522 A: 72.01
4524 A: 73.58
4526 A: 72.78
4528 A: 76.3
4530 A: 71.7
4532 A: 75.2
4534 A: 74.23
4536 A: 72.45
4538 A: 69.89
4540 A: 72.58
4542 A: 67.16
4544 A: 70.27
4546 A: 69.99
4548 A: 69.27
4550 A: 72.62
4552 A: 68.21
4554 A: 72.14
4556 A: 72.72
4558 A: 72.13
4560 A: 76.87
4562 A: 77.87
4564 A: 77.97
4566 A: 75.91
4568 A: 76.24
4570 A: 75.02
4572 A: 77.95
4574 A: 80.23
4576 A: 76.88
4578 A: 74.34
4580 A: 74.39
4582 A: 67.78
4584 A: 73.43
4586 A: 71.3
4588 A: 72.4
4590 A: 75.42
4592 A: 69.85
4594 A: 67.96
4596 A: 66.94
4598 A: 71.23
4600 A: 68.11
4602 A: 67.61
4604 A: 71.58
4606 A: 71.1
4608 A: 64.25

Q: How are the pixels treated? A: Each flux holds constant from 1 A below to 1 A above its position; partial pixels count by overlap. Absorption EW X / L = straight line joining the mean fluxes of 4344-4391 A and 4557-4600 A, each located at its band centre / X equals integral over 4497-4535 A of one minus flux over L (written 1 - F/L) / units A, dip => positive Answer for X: 6.28 A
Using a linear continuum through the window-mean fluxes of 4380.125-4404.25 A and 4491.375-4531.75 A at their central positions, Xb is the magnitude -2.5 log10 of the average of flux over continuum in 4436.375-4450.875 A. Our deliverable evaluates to 0.03 mag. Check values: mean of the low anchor 92.6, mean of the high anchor 72.9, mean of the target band 81.6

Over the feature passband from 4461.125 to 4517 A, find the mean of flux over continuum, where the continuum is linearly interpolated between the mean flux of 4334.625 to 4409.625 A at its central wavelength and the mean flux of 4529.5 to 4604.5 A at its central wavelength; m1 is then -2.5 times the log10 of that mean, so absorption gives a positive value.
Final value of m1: 0.25 mag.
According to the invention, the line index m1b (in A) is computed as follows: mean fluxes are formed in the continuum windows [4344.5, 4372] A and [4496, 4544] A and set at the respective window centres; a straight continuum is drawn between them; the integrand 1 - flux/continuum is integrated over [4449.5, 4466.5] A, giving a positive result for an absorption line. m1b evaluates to 2.8 A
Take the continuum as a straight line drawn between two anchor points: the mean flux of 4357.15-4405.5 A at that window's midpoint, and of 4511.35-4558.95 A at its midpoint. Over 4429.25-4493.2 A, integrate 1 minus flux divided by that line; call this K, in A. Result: 7.4 A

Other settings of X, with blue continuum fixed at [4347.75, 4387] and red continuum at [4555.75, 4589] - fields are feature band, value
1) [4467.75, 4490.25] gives 5.9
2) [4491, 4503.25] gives 2.1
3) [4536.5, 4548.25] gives 1.6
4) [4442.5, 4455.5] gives 2.5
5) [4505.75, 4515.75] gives 1.9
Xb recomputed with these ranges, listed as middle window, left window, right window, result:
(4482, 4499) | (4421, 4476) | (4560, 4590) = 0.09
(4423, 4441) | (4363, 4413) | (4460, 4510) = 0.06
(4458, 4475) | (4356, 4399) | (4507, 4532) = 0.14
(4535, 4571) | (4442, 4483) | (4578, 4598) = 0.00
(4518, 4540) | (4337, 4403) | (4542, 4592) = 0.13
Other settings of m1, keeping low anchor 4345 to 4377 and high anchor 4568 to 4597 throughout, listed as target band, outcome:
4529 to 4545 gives 0.17 mag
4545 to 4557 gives 0.14 mag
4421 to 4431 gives 0.32 mag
